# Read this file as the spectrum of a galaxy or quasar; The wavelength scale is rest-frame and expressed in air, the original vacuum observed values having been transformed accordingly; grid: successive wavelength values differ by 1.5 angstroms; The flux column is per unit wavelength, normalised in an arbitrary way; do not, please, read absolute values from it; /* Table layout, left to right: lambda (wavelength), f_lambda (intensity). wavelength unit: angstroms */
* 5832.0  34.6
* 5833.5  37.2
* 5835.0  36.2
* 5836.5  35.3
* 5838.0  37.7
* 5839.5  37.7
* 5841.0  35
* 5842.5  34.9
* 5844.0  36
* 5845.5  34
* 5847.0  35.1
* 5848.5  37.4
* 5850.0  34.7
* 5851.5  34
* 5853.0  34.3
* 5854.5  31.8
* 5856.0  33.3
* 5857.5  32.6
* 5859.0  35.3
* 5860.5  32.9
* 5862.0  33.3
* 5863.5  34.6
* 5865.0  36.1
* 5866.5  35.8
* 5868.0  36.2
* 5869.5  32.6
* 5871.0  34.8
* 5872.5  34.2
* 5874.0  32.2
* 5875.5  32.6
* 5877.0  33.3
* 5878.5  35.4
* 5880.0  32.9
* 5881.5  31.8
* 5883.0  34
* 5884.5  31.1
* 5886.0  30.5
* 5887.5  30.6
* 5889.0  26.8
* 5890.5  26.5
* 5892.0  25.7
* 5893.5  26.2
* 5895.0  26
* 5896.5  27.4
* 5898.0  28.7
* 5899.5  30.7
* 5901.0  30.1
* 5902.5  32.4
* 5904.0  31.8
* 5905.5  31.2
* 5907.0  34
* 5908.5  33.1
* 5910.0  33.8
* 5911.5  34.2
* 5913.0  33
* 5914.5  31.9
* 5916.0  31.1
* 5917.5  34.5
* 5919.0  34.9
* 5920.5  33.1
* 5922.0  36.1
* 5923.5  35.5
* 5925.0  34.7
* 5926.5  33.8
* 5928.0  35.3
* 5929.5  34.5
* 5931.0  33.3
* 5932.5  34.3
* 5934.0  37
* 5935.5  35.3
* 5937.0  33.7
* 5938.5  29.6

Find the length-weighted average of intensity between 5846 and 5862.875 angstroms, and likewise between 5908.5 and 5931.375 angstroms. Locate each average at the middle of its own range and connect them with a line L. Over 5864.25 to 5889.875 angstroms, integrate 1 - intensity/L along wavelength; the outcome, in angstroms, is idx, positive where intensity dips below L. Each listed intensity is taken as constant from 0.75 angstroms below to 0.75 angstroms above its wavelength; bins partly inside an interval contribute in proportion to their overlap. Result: 0.8 angstroms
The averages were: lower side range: 34.1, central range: 33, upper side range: 34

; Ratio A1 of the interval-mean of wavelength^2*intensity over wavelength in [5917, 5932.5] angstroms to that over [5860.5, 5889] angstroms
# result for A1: 1.1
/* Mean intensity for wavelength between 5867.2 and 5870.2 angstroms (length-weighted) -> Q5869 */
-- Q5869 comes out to 34.5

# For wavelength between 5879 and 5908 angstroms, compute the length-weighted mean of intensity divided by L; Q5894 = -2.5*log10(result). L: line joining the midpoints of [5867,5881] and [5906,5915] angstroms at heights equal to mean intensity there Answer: 0.121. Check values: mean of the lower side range 33.8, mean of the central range 30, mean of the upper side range 33.3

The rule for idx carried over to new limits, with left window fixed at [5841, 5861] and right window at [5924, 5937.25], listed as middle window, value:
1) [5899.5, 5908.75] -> 0.7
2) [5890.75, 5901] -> 2.1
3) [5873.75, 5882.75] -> 0.4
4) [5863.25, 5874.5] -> -0.1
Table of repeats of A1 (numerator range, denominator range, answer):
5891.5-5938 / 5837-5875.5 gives 0.96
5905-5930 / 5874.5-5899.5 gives 1.14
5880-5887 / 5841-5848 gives 0.92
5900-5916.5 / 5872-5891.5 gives 1.04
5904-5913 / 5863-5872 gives 0.96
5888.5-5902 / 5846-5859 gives 0.82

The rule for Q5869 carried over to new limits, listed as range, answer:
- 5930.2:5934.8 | 34.9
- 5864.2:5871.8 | 35.1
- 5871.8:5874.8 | 33.2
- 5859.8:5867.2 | 34.5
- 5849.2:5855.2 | 33.7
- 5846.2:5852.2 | 35.3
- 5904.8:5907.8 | 32.6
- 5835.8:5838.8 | 36.5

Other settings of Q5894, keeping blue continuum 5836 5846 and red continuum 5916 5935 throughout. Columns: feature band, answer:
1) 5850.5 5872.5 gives 0.04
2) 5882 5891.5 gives 0.18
